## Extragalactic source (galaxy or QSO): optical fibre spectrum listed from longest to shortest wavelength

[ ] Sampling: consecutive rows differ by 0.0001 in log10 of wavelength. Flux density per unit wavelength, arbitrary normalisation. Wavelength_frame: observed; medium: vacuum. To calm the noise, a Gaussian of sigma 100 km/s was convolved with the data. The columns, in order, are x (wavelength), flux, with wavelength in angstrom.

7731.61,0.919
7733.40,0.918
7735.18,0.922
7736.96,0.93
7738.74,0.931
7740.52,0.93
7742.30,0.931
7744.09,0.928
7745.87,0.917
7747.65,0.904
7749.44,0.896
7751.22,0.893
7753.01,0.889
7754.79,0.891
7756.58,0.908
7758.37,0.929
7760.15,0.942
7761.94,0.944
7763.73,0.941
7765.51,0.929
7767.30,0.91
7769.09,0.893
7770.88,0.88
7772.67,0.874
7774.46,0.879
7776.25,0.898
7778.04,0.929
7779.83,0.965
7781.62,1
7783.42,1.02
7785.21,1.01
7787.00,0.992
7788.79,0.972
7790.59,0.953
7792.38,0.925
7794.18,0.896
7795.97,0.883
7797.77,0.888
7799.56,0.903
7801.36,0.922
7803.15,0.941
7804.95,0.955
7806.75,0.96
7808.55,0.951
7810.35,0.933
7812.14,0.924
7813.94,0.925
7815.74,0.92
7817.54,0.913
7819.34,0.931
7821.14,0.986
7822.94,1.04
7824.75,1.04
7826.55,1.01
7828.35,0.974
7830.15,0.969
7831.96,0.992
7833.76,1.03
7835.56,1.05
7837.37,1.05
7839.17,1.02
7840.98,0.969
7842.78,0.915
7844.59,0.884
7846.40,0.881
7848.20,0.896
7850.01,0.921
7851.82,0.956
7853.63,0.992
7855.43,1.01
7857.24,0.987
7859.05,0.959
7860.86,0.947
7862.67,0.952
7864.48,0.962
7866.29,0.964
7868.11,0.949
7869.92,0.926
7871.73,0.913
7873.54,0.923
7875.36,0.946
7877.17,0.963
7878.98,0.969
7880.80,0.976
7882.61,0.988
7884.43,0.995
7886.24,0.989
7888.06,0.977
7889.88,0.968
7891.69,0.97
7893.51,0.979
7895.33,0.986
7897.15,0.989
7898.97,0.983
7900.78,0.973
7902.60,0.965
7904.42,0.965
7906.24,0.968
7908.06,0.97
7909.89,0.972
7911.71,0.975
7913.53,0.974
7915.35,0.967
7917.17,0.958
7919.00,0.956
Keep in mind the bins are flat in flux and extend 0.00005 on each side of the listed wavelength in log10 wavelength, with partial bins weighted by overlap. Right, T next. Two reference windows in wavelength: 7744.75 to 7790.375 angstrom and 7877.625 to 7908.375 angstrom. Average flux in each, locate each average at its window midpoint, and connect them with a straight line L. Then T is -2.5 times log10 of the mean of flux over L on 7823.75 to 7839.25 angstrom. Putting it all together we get -0.07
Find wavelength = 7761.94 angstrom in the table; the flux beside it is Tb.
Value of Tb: 0.944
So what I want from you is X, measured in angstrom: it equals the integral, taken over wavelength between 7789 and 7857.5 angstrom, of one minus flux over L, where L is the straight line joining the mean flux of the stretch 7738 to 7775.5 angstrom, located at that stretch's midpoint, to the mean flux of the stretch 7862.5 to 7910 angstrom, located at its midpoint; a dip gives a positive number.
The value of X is -1.1 angstrom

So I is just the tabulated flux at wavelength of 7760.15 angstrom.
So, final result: 0.942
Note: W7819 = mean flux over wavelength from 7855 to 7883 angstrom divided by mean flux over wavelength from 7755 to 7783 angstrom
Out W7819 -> 1.04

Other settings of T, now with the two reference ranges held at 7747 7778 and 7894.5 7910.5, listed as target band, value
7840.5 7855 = 0.02 mag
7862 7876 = 0.02 mag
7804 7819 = -0.01 mag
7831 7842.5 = -0.08 mag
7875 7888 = -0.01 mag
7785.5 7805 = -0.01 mag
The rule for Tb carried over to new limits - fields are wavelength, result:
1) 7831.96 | 0.992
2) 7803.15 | 0.941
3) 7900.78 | 0.973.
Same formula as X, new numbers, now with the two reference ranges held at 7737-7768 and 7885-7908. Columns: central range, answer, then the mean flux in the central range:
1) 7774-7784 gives -0.2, 0.949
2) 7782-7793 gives -0.6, 0.981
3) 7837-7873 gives 0.3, 0.951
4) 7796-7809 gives 0.2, 0.927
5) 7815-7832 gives -0.5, 0.977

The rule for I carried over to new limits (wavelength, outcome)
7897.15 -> 0.989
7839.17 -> 1.02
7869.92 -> 0.926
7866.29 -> 0.964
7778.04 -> 0.929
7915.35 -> 0.967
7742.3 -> 0.931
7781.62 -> 1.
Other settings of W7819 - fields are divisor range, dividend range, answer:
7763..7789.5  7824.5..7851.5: 1.03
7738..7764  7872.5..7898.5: 1.06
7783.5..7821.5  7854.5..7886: 1.02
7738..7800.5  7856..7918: 1.04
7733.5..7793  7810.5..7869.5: 1.04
